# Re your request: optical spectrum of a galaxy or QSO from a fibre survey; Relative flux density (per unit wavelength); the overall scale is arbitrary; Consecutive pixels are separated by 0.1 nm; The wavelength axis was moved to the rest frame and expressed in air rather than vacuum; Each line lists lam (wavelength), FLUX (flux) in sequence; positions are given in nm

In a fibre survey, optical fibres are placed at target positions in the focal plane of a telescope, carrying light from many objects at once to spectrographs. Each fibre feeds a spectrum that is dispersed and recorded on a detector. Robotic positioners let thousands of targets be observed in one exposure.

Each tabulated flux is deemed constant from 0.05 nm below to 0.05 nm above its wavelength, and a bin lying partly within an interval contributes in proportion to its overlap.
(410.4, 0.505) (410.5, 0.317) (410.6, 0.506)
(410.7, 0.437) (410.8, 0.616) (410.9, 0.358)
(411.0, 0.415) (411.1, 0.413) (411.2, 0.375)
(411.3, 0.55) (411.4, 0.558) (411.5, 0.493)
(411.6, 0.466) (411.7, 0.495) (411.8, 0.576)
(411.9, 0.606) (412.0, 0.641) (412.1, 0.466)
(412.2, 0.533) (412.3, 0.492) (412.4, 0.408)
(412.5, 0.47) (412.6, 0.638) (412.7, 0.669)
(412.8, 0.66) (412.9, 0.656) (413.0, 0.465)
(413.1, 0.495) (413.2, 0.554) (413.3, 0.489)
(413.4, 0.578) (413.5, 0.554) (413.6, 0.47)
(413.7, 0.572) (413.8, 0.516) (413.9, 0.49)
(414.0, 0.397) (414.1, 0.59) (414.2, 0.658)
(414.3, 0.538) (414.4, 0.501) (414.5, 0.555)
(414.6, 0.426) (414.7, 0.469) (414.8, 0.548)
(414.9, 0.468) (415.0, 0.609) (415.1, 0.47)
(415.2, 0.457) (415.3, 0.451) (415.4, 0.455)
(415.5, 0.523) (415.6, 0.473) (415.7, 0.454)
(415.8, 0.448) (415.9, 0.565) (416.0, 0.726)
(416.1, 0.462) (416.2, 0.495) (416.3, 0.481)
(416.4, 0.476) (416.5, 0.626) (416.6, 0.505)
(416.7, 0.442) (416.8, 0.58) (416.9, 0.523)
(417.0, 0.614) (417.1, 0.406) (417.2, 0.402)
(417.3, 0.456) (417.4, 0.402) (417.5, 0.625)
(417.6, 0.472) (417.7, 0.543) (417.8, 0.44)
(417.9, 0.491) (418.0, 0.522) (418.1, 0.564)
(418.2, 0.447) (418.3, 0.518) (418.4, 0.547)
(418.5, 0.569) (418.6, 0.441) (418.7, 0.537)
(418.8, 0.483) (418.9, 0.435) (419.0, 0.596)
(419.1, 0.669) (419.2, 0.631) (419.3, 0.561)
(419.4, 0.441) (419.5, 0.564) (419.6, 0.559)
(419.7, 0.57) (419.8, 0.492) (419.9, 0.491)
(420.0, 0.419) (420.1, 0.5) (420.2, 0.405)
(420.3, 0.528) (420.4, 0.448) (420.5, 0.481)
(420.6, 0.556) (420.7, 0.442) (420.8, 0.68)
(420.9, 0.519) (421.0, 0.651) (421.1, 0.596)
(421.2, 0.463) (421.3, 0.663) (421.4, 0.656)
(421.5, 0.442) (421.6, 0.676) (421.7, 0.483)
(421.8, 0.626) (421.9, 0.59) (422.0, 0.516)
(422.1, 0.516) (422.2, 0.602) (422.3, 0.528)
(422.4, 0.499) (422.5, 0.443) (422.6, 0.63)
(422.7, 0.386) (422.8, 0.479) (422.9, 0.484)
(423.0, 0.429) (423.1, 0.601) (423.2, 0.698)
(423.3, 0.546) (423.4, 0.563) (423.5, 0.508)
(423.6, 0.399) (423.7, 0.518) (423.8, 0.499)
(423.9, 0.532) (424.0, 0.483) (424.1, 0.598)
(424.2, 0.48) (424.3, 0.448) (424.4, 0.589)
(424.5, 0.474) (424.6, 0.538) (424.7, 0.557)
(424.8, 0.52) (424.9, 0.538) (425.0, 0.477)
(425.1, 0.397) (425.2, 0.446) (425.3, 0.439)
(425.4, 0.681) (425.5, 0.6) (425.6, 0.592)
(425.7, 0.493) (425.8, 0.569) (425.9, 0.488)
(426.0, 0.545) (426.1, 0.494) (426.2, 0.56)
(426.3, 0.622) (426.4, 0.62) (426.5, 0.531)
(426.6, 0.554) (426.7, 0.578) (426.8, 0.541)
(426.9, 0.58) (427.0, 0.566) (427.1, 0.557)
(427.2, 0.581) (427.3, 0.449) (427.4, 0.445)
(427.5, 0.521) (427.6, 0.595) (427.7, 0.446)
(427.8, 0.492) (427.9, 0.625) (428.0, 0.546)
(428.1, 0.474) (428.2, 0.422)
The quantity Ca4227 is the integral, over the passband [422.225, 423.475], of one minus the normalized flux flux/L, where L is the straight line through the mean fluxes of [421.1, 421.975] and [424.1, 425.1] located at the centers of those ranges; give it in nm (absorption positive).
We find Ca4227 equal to 0.05 nm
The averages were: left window 0.574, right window 0.512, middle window 0.525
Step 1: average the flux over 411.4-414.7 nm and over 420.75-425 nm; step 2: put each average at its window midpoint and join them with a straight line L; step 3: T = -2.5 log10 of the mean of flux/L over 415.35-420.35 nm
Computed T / 0.05 mag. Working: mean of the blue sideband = 0.534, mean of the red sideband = 0.538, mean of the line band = 0.511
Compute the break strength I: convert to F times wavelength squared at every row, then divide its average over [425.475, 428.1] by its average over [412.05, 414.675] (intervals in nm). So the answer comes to 1.1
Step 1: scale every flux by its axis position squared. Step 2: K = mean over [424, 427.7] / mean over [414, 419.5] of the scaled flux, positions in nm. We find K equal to 1.1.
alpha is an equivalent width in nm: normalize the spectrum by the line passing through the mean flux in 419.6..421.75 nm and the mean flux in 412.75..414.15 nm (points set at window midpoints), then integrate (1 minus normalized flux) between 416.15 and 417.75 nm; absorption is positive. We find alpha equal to 0.09 nm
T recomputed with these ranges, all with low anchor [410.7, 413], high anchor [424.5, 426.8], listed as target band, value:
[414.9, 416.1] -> 0.04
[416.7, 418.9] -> 0.06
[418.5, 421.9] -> -0.01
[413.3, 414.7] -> 0.00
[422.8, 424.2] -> 0.02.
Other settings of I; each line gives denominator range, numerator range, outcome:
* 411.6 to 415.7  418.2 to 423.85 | 1.05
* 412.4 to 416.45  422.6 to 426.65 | 1.06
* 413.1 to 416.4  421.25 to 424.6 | 1.08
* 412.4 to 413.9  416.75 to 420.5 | 0.95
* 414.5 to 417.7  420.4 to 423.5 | 1.12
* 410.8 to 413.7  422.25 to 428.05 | 1.07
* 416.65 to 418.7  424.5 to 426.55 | 1.11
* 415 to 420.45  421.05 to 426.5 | 1.08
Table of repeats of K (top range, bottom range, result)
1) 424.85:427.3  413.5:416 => 1.12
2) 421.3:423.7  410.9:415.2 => 1.08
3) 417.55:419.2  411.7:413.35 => 0.97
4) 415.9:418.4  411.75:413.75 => 0.95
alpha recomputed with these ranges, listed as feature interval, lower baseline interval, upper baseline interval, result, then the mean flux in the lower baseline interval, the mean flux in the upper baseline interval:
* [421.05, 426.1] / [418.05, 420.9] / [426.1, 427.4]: 0.09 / 0.52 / 0.555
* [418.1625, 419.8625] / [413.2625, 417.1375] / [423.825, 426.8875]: -0.04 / 0.515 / 0.533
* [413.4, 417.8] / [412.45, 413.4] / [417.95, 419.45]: 0.33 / 0.567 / 0.531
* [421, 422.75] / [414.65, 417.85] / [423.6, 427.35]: -0.10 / 0.502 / 0.532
